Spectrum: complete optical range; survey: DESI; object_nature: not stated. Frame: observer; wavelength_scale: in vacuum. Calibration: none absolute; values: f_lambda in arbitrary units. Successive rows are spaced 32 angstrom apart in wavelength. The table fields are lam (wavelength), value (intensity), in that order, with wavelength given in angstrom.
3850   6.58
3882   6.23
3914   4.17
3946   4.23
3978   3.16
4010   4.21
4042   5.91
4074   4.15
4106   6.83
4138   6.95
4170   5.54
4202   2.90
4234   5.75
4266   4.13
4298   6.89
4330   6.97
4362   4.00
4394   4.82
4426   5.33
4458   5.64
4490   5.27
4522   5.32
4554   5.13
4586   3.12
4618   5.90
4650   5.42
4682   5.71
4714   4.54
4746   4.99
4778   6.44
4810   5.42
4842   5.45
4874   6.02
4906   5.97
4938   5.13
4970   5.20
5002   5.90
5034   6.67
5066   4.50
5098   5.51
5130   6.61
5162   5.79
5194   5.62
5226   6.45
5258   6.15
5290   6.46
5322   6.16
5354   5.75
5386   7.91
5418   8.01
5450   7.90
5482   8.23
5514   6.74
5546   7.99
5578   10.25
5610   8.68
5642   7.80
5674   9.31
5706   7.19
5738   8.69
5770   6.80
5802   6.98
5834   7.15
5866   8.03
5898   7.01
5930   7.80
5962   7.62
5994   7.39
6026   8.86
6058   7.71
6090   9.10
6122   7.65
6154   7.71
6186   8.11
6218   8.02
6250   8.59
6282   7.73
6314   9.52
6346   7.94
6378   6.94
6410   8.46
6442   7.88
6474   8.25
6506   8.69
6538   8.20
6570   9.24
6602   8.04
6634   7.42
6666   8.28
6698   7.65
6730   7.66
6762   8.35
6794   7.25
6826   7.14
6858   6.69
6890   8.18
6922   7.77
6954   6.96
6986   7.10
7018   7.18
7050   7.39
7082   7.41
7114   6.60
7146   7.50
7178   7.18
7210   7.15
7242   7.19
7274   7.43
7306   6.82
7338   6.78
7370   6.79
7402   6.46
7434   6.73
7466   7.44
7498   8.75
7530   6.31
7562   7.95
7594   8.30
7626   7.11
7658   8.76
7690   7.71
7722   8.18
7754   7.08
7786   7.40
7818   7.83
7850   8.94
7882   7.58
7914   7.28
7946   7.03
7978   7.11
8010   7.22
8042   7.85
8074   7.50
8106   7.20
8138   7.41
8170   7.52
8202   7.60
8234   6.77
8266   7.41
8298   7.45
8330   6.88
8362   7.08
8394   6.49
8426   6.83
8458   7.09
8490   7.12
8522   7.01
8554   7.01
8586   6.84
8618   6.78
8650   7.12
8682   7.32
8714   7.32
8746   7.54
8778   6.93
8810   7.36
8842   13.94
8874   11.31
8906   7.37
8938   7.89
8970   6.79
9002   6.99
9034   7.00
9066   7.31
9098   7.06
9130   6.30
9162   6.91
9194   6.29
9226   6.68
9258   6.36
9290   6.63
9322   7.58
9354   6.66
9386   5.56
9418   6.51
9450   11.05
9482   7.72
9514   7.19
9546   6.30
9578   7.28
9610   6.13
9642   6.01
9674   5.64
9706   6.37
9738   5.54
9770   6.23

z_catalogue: 0.35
